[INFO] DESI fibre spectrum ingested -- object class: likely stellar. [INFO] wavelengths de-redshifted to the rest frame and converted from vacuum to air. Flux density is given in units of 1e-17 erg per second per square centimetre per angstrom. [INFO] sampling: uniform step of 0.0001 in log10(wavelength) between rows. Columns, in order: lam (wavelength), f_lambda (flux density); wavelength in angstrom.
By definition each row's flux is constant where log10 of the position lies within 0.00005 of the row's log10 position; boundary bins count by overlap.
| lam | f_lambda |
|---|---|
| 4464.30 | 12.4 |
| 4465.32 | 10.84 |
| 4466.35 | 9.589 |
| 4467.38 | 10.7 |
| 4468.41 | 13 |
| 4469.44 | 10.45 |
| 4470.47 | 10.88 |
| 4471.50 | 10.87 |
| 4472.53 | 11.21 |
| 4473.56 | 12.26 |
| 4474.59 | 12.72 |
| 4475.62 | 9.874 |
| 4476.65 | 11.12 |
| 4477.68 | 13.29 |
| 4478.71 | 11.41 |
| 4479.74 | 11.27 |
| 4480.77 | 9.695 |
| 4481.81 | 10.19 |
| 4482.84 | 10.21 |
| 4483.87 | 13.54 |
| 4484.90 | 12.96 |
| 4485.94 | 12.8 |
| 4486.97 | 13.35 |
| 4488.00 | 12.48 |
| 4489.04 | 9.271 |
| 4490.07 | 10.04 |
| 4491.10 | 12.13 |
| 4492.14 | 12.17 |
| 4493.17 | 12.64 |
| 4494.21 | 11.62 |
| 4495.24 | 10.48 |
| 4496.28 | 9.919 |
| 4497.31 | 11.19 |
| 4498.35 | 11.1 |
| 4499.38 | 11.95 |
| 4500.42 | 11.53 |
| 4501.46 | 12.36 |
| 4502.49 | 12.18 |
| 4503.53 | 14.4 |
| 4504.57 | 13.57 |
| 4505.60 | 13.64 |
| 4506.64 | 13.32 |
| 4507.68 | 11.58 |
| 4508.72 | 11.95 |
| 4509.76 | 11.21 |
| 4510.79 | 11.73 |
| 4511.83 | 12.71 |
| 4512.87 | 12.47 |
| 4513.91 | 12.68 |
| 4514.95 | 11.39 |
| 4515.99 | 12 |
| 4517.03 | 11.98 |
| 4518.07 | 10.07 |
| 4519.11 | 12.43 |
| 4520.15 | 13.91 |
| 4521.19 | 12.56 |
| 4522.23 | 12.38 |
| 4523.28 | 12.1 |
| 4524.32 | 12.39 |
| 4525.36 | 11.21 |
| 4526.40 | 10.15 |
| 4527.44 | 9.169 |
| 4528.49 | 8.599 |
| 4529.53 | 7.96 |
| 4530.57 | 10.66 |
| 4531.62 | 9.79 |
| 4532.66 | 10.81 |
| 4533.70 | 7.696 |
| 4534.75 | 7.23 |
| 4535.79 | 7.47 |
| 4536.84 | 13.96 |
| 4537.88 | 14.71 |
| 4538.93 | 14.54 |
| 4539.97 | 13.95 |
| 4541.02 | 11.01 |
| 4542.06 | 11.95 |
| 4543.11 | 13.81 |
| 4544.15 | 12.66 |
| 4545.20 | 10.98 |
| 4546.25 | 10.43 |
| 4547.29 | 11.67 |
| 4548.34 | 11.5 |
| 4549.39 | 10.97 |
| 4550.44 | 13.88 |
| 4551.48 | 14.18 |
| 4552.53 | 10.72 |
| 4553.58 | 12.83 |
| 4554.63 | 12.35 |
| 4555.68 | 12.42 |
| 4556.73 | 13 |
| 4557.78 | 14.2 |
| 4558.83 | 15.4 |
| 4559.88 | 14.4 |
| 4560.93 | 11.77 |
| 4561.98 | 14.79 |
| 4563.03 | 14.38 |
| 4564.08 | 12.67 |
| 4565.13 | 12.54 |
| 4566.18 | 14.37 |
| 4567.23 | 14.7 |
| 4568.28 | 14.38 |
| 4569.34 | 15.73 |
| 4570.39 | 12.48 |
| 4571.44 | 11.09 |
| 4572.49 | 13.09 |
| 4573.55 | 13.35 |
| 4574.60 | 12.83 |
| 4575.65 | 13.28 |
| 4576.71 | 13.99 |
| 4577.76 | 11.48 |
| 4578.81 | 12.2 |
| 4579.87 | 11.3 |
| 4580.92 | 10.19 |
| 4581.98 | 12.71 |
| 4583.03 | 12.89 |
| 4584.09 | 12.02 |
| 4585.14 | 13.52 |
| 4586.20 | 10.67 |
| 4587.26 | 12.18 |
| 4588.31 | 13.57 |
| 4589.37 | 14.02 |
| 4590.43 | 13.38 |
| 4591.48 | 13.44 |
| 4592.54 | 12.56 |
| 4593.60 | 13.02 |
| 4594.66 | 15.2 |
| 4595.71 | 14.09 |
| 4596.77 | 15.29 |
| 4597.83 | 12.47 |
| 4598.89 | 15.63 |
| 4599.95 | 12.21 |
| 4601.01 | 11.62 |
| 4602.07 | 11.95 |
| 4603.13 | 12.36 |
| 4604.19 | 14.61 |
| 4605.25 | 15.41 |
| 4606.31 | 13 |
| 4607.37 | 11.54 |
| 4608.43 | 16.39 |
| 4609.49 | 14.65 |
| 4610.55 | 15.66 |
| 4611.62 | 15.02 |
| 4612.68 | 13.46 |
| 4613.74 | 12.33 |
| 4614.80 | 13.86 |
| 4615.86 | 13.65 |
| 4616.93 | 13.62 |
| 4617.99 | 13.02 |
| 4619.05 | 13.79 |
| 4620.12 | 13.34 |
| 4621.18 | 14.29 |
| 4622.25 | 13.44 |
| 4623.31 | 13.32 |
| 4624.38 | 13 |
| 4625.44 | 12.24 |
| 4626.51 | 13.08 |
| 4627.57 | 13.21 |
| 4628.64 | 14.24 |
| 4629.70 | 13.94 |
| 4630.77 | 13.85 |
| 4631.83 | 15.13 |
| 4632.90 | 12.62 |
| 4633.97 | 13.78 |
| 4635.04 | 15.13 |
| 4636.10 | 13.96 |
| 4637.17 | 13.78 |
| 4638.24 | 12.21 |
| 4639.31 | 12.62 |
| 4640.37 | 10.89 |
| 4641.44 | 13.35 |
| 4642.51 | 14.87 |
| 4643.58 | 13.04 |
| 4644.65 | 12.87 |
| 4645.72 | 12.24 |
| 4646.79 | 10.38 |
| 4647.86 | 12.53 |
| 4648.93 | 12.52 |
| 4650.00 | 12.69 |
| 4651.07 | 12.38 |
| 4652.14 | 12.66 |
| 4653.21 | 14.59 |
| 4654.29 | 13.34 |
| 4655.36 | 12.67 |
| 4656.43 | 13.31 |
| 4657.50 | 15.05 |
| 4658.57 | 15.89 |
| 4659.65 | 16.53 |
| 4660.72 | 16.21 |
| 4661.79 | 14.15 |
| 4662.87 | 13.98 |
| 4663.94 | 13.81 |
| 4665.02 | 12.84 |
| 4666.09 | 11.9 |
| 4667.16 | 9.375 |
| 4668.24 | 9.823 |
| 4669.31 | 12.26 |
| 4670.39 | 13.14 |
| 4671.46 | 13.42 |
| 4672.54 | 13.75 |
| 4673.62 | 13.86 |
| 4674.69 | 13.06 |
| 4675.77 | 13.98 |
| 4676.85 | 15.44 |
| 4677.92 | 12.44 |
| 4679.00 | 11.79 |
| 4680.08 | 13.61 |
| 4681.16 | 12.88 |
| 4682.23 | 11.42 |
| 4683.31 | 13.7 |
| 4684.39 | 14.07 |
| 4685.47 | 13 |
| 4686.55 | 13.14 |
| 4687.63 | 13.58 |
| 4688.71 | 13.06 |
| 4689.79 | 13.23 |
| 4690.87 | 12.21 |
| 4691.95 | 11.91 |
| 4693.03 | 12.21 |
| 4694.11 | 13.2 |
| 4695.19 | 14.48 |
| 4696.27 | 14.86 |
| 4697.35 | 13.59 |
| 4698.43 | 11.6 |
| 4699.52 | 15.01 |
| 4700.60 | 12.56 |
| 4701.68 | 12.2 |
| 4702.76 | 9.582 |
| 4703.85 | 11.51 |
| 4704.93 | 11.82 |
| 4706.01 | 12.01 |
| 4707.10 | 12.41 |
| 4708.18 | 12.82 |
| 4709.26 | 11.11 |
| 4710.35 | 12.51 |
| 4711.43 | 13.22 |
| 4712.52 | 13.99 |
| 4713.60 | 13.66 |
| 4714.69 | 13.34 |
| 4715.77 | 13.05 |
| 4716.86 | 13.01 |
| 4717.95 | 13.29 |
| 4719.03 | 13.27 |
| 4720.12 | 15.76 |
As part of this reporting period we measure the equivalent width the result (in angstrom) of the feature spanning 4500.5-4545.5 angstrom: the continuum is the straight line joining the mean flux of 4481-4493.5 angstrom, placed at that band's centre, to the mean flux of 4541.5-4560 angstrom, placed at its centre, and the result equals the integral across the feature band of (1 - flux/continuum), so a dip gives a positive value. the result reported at 1.9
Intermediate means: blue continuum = 11.8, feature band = 11.7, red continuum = 12.6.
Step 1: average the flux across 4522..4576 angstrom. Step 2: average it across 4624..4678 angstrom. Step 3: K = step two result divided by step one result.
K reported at 1.1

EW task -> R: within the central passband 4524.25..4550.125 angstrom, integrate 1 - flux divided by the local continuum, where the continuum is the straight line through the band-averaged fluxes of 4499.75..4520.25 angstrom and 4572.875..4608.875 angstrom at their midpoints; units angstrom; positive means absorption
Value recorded 3.2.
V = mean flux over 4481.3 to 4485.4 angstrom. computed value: 11.7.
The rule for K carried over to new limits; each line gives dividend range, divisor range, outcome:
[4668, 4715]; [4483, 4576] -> 1.06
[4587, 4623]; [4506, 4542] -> 1.20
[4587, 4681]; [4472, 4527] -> 1.13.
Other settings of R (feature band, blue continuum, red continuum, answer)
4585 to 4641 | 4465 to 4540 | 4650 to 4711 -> -4.63 angstrom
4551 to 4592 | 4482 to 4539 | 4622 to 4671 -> -2.40 angstrom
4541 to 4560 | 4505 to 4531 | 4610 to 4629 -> -0.46 angstrom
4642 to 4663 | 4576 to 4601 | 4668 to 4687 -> -0.87 angstrom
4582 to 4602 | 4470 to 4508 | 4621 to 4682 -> -0.70 angstrom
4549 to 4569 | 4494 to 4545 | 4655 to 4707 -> -2.35 angstrom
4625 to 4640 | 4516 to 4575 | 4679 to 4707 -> -1.19 angstrom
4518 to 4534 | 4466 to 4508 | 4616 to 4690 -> 1.67 angstrom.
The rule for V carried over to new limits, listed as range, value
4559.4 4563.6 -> 13.8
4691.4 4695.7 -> 12.9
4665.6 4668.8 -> 10.4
